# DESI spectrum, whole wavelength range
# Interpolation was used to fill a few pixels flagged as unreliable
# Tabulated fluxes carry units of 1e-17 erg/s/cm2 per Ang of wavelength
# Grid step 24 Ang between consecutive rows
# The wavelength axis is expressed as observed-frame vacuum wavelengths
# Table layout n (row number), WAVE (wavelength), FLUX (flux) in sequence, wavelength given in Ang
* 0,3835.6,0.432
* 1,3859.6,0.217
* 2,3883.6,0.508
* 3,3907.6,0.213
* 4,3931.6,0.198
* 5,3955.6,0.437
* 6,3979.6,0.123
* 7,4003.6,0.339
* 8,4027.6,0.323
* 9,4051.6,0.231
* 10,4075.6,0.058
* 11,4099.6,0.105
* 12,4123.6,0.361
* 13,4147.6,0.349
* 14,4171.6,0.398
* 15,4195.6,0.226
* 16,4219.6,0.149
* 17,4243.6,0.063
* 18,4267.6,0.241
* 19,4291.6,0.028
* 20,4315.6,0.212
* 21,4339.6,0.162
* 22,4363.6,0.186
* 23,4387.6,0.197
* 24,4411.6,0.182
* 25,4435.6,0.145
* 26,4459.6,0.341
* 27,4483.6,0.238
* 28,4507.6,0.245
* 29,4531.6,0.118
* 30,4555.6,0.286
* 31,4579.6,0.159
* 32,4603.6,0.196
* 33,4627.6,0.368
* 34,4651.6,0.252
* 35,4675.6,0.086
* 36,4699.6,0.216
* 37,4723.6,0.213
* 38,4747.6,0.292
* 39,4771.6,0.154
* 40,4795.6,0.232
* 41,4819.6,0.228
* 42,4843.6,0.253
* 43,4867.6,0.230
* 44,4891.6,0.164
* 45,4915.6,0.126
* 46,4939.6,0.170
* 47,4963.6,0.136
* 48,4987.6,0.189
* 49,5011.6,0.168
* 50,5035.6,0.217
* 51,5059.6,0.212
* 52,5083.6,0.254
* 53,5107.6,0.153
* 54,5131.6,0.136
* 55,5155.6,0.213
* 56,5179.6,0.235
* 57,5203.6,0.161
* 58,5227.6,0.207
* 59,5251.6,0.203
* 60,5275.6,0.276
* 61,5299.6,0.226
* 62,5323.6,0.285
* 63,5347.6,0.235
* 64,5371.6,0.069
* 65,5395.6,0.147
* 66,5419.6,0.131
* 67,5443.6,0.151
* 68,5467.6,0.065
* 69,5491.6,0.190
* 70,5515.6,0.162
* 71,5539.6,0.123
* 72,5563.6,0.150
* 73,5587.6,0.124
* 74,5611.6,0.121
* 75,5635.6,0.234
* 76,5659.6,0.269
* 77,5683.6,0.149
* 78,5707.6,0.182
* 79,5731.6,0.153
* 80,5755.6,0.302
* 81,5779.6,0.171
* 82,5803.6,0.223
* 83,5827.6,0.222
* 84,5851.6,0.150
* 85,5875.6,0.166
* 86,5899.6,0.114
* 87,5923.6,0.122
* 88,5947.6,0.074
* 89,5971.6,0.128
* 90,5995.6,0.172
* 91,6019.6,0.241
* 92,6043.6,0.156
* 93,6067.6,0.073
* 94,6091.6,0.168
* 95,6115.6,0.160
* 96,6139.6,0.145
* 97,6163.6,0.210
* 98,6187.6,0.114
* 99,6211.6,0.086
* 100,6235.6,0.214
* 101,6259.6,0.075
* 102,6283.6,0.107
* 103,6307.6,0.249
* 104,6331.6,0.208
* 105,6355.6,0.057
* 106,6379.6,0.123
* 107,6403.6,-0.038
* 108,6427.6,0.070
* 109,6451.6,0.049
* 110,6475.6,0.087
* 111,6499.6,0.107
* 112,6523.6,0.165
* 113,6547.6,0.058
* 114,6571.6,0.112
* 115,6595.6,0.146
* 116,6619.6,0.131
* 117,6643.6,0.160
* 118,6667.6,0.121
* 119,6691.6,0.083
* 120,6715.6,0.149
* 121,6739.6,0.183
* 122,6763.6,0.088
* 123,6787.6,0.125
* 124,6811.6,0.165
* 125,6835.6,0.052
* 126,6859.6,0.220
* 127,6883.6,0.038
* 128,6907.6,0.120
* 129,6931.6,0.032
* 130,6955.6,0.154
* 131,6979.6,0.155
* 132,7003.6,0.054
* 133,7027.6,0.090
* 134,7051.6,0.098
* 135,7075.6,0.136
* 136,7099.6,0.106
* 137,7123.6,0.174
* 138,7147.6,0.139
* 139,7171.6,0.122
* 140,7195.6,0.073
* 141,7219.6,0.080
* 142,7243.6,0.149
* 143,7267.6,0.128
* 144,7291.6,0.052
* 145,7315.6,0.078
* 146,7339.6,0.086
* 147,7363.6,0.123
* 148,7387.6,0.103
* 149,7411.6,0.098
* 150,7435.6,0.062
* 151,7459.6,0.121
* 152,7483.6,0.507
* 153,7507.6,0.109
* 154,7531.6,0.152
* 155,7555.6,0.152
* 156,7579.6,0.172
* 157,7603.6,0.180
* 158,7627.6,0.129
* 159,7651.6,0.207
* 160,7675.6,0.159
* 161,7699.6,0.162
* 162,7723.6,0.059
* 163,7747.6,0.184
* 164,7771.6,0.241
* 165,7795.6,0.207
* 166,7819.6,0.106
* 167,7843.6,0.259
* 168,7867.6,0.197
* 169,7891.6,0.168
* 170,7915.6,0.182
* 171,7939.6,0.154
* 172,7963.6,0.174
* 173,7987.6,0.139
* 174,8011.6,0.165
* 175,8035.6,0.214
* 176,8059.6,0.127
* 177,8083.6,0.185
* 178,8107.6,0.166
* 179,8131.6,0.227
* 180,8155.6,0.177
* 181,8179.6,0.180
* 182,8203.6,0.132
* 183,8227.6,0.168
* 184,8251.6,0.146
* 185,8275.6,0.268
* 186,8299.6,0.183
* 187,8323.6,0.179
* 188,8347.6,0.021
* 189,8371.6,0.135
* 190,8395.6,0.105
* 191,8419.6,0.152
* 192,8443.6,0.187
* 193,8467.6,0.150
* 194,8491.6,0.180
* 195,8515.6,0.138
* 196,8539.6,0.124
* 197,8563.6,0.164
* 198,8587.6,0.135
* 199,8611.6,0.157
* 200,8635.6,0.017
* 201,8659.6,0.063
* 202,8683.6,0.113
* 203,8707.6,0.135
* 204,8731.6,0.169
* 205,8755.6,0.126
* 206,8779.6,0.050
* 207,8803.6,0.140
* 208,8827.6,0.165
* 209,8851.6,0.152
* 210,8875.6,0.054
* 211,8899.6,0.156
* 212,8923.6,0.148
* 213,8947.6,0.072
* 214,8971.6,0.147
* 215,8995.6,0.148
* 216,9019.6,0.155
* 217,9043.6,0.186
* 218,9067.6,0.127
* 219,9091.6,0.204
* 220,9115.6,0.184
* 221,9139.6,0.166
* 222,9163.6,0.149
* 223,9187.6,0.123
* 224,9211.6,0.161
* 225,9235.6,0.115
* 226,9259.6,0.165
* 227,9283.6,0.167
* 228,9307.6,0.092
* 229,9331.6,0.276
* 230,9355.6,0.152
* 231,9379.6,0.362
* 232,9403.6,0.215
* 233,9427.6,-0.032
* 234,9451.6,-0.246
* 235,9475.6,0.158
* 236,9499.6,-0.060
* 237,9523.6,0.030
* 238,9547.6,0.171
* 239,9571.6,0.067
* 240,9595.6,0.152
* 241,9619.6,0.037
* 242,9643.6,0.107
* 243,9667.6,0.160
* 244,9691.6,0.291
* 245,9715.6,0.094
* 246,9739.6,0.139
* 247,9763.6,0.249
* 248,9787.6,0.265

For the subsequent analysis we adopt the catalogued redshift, 1.006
